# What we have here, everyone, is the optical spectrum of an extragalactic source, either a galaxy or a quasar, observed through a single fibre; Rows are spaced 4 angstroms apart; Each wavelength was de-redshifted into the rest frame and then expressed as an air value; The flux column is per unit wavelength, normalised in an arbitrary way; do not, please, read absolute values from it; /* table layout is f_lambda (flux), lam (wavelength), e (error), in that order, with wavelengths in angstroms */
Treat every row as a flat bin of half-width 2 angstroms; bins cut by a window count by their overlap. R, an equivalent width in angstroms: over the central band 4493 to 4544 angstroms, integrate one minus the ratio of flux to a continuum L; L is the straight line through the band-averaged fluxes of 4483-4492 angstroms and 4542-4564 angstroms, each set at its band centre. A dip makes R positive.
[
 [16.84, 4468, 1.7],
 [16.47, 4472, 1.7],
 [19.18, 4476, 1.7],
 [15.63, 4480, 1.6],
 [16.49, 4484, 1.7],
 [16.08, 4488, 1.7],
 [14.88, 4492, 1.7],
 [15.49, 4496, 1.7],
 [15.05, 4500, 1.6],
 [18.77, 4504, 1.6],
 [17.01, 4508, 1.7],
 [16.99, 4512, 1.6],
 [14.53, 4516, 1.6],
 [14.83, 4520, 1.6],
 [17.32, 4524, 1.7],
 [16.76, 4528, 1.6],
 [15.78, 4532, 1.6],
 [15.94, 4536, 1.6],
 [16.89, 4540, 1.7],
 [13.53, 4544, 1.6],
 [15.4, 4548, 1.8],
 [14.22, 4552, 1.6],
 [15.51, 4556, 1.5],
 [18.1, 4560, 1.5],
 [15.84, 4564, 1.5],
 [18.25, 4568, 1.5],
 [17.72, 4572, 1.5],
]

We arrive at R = -1.5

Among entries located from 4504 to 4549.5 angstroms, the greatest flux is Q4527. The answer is 18.77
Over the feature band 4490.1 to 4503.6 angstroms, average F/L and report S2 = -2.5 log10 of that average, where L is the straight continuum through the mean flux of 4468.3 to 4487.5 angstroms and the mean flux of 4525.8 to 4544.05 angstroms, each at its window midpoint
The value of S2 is 0.07 mag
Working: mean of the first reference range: 16.9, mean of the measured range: 15.6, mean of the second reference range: 16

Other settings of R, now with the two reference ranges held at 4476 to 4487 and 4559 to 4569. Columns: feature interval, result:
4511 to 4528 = 0.96 angstroms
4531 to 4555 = 2.53 angstroms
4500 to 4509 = -0.30 angstroms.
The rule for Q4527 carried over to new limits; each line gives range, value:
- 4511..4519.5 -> 16.99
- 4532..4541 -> 16.89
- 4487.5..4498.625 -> 16.08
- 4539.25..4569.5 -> 18.25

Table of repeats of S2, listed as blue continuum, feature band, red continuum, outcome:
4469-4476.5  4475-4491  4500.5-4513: 0.05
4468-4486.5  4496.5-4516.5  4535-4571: 0.00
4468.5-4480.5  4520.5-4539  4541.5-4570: 0.00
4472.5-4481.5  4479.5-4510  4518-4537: 0.05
